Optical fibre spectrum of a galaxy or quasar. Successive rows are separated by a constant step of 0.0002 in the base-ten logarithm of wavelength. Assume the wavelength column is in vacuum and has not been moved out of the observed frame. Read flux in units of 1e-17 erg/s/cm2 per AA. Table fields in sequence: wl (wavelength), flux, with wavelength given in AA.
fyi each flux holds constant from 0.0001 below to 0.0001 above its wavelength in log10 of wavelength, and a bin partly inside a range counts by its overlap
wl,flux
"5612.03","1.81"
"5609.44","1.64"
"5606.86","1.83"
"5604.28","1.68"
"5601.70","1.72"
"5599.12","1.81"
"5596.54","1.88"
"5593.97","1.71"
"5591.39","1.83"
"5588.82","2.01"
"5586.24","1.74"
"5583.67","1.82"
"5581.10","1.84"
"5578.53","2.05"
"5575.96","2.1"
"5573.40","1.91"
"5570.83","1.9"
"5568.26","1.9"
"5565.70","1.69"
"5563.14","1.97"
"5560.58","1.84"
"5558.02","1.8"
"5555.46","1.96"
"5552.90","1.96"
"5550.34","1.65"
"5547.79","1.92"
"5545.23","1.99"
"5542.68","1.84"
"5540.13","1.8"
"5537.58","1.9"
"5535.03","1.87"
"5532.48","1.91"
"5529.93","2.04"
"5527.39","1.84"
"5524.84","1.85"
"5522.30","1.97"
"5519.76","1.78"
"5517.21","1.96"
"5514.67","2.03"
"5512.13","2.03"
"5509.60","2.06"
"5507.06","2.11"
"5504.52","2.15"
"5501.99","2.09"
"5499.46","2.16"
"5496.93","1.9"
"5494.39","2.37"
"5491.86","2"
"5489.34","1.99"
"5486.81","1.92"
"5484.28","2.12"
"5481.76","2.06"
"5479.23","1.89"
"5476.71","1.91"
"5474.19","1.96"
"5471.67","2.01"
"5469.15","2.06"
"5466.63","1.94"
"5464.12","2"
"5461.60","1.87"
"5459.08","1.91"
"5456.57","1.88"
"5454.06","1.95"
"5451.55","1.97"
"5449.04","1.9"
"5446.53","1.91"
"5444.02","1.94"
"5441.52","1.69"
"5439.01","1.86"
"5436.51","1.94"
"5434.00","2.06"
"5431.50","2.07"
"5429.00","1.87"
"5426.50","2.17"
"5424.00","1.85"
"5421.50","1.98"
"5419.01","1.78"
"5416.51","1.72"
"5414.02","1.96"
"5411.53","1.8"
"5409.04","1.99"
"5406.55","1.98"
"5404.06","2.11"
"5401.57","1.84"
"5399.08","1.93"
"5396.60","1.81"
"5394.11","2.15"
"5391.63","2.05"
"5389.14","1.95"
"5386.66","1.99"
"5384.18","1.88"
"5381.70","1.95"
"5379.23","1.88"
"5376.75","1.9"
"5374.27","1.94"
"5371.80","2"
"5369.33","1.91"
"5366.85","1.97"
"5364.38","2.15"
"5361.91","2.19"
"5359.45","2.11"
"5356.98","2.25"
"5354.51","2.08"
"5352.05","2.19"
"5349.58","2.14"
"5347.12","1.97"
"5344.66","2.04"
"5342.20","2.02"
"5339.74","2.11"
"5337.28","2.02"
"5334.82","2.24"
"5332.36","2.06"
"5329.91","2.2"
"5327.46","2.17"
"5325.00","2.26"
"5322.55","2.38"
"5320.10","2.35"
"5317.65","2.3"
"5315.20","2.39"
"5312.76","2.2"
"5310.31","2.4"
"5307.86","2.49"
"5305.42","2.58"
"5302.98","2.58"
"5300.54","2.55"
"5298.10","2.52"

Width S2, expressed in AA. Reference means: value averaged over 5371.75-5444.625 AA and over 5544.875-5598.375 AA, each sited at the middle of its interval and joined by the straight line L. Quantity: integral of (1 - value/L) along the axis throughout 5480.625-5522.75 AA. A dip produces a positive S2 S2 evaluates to -3.1 AA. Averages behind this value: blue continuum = 1.93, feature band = 2.04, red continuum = 1.88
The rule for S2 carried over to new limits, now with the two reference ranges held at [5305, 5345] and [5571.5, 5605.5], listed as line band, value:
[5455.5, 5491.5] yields 1.0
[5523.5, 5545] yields 0.5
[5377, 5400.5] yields 2.2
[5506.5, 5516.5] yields -0.4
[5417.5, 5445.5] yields 2.2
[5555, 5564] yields 0.1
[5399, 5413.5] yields 1.2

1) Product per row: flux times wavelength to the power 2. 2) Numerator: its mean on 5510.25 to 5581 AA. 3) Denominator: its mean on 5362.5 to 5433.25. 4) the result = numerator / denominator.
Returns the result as 1.0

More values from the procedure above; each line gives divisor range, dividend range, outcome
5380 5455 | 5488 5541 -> 1.07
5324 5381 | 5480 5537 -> 1.02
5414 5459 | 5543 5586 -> 1.03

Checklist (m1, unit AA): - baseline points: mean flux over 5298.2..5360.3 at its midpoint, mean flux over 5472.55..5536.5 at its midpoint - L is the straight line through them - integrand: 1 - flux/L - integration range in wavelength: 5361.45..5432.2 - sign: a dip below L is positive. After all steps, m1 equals 6.5 AA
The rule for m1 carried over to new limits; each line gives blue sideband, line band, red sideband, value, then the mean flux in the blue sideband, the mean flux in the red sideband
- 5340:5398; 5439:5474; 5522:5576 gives 0.6 AA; 2.02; 1.89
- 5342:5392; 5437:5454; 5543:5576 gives 0.7 AA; 2.03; 1.88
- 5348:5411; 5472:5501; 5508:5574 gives -1.3 AA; 2.01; 1.9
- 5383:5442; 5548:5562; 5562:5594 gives 0.3 AA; 1.94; 1.89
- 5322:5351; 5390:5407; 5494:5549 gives 0.8 AA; 2.13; 1.97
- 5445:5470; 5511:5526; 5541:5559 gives -0.3 AA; 1.94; 1.87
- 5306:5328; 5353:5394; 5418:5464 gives 2.5 AA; 2.34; 1.92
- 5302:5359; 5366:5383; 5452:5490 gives 1.7 AA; 2.23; 1.96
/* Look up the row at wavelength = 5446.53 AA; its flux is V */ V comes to 1.91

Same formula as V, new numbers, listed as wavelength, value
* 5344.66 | 2.04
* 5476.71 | 1.91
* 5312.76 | 2.2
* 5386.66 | 1.99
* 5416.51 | 1.72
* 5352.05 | 2.19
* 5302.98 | 2.58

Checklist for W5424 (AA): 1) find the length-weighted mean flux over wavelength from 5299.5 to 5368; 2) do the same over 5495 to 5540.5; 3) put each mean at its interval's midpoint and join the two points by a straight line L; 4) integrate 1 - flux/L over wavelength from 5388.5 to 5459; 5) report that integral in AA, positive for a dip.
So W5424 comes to 5.8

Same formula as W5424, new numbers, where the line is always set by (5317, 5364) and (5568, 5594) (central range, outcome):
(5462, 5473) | 0.17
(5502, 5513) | -0.61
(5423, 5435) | 0.34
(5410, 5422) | 1.36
